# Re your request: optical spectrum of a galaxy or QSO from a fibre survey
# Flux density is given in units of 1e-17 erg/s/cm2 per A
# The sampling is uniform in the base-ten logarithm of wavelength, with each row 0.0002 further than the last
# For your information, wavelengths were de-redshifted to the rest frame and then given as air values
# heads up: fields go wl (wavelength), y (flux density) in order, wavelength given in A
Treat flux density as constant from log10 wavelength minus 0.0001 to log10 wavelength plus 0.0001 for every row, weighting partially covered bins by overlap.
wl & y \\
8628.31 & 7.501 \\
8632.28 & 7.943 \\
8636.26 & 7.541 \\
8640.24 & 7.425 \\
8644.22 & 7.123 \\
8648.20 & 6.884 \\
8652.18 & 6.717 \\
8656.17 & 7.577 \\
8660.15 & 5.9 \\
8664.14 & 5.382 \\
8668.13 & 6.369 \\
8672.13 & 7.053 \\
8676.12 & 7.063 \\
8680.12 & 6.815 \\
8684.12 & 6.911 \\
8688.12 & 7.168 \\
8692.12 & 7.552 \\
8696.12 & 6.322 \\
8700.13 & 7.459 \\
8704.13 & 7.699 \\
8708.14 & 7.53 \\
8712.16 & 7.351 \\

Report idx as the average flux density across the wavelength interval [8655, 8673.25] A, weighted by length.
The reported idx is 6.38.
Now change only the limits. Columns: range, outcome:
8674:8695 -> 7.07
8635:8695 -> 6.88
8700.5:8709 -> 7.6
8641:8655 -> 6.99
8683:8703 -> 7.12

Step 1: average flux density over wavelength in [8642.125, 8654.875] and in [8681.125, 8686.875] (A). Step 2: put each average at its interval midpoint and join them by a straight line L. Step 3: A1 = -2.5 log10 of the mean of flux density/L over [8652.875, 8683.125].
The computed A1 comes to 0.05 mag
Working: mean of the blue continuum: 6.95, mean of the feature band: 6.61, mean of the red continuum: 6.93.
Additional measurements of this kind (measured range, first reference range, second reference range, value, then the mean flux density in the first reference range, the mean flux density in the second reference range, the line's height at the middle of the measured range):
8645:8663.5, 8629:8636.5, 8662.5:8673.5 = 0.02 mag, 7.75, 6.25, 6.83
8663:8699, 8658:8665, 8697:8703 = -0.04 mag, 5.73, 7.29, 6.52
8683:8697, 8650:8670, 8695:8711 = 0.00 mag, 6.4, 7.31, 7.03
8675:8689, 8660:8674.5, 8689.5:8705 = -0.04 mag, 6.23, 7.23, 6.72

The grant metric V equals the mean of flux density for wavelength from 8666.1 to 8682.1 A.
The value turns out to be 6.82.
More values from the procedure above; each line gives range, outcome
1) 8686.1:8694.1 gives 7.36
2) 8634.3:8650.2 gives 7.24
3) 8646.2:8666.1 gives 6.5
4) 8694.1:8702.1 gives 6.89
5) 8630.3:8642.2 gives 7.63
